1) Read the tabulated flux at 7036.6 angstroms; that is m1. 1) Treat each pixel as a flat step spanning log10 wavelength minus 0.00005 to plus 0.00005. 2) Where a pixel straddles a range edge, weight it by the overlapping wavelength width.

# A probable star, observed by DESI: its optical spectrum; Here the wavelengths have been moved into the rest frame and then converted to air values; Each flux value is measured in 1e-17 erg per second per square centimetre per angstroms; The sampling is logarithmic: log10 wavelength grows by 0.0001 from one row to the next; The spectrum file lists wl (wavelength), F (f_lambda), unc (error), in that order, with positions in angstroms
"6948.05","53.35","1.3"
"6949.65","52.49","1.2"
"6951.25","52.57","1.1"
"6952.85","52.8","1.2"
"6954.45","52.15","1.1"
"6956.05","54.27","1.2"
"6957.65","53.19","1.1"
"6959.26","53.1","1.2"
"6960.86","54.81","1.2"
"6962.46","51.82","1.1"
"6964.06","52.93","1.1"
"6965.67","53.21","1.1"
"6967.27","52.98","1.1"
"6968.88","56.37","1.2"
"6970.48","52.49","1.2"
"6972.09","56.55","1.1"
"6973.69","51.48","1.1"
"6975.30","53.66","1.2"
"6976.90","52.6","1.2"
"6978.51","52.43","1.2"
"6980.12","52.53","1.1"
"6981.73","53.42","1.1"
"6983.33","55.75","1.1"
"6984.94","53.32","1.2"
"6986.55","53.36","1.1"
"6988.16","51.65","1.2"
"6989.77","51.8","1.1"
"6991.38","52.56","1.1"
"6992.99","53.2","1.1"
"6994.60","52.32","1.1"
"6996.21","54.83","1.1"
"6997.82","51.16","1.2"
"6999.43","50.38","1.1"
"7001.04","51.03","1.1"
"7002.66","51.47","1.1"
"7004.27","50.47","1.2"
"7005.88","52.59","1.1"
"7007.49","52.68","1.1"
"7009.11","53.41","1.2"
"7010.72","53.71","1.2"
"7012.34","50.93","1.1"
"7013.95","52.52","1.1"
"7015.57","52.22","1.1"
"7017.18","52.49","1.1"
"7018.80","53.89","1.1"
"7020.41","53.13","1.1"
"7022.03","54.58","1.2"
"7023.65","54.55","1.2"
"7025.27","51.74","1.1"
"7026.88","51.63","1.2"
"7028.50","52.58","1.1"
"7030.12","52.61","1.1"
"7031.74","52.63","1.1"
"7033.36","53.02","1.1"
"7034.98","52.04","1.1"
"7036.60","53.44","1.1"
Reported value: 53.44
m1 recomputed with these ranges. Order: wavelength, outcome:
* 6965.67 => 53.21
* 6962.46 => 51.82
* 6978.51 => 52.43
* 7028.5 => 52.58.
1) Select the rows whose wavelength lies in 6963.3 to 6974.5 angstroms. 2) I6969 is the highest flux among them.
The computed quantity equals 56.55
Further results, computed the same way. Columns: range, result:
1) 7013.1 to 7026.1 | 54.58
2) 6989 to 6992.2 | 52.56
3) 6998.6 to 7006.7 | 52.59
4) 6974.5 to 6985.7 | 55.75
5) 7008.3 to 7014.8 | 53.71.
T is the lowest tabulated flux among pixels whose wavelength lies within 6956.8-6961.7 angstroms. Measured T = 53.1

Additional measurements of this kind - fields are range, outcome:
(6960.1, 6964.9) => 51.82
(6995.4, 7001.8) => 50.38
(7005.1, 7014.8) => 50.93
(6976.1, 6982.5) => 52.43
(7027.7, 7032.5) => 52.58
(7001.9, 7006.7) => 50.47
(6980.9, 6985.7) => 53.32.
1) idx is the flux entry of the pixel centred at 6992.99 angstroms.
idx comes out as 53.2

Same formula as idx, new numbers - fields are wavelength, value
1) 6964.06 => 52.93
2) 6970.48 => 52.49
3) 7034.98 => 52.04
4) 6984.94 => 53.32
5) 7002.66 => 51.47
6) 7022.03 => 54.58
